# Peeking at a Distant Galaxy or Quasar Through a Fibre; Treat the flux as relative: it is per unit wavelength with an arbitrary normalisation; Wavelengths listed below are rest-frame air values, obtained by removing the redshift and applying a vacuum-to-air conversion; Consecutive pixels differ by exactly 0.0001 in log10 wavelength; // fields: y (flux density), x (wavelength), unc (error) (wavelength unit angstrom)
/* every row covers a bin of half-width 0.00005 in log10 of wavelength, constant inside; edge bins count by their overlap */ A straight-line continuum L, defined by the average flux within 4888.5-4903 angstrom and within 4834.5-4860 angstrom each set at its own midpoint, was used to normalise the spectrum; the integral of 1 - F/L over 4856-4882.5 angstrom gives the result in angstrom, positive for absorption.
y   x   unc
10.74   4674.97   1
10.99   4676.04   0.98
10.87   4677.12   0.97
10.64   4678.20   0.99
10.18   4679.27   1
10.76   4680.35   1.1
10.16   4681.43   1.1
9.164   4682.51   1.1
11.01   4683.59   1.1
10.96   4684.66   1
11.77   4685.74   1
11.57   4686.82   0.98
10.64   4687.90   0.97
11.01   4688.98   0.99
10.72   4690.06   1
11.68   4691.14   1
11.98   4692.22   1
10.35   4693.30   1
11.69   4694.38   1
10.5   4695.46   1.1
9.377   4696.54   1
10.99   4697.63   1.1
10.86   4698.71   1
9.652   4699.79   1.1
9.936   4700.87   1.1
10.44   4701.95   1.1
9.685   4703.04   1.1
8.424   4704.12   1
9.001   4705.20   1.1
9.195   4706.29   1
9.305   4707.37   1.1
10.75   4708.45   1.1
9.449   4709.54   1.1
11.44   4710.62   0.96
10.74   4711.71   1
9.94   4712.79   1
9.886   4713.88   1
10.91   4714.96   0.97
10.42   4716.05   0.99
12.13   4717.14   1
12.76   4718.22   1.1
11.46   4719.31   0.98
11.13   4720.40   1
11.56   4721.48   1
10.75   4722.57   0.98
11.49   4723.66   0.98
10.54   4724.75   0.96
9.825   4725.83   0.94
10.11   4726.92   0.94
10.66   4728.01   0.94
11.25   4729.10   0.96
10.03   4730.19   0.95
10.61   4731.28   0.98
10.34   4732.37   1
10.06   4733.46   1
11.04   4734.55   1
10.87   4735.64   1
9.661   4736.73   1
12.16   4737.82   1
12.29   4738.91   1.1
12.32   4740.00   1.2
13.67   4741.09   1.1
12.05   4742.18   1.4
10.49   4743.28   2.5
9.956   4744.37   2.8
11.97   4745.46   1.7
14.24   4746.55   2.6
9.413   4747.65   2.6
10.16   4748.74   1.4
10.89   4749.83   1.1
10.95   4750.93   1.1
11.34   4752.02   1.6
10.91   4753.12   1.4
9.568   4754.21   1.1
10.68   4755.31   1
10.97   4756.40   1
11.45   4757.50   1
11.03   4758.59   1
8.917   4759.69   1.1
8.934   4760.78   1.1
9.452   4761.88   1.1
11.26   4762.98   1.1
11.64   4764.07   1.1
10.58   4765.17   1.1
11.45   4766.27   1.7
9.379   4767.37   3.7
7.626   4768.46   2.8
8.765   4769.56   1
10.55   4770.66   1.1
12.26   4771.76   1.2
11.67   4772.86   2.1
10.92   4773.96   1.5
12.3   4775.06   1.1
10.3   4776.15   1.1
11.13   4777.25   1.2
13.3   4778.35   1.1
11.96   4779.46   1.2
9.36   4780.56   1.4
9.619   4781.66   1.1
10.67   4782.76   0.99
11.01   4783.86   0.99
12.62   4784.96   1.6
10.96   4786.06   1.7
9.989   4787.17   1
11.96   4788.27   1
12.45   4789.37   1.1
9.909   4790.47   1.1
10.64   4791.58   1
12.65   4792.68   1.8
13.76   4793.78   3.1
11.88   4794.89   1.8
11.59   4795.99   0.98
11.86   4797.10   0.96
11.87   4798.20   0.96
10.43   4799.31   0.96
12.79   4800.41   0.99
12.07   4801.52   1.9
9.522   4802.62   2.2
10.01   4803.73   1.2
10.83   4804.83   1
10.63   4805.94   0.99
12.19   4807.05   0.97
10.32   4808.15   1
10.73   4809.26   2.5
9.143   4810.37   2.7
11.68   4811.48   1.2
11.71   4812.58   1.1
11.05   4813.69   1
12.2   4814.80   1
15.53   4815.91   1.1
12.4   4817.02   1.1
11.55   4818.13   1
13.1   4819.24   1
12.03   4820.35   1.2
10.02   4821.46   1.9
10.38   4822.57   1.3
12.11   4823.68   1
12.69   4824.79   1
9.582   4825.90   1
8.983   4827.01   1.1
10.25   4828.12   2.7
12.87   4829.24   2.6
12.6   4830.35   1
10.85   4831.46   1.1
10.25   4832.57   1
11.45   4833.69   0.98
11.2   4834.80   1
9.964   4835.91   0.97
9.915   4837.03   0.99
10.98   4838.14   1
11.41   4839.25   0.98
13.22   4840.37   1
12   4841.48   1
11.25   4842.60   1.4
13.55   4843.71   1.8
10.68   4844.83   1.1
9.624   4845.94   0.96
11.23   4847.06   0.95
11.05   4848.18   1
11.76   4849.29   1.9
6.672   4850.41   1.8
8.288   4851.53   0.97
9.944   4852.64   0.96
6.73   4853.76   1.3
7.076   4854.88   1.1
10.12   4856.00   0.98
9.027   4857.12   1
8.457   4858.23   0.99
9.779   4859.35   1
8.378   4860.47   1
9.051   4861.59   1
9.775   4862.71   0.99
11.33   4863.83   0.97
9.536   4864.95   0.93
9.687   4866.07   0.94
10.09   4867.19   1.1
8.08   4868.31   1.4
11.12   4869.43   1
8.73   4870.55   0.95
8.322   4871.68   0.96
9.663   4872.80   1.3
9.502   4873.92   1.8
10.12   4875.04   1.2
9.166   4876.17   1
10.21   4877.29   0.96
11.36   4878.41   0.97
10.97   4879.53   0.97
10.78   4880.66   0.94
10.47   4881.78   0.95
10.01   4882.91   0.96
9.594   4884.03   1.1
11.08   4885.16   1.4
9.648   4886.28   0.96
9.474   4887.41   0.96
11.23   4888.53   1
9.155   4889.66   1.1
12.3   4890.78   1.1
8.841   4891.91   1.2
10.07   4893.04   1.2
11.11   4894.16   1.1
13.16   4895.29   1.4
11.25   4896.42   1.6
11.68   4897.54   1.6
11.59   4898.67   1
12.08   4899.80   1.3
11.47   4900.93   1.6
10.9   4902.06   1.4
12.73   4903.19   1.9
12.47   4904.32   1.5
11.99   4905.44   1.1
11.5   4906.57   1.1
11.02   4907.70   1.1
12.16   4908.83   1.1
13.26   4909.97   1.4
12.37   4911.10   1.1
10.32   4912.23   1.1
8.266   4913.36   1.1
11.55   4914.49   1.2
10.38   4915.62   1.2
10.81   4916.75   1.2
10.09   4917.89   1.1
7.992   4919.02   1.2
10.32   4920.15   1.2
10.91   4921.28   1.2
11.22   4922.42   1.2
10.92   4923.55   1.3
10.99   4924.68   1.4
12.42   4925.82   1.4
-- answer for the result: 2.2 angstrom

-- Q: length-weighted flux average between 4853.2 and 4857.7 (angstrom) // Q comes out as 8.24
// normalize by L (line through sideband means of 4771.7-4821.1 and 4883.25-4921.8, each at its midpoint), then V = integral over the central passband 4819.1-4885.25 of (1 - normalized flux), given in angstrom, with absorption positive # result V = 5.5 angstrom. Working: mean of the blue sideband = 11.5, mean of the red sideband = 11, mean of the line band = 10.3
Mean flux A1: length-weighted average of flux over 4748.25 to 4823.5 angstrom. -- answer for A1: 11.1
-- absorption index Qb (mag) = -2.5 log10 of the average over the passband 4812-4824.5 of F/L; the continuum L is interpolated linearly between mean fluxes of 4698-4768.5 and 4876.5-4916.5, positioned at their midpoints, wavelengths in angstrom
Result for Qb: -0.111 mag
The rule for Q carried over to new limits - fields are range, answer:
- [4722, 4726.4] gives 10.7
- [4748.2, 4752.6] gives 10.8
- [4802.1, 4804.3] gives 9.79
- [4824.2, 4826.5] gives 11.1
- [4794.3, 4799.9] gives 11.5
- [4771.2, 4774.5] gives 11.6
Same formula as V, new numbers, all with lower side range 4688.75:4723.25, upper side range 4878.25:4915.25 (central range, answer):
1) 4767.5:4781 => -0.1 angstrom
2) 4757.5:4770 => 0.9 angstrom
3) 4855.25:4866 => 1.5 angstrom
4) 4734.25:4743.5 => -0.9 angstrom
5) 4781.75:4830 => -2.5 angstrom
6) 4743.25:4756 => -0.3 angstrom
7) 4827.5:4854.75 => 0.6 angstrom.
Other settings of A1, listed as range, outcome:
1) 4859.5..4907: 10.5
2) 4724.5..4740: 10.7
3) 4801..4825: 11.4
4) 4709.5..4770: 10.8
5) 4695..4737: 10.4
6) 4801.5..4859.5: 10.8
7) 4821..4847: 11.1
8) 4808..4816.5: 11.6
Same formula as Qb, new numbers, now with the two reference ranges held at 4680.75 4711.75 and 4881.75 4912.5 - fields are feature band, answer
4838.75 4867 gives 0.108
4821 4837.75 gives 0.005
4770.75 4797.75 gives -0.066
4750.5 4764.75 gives 0.012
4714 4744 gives -0.056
